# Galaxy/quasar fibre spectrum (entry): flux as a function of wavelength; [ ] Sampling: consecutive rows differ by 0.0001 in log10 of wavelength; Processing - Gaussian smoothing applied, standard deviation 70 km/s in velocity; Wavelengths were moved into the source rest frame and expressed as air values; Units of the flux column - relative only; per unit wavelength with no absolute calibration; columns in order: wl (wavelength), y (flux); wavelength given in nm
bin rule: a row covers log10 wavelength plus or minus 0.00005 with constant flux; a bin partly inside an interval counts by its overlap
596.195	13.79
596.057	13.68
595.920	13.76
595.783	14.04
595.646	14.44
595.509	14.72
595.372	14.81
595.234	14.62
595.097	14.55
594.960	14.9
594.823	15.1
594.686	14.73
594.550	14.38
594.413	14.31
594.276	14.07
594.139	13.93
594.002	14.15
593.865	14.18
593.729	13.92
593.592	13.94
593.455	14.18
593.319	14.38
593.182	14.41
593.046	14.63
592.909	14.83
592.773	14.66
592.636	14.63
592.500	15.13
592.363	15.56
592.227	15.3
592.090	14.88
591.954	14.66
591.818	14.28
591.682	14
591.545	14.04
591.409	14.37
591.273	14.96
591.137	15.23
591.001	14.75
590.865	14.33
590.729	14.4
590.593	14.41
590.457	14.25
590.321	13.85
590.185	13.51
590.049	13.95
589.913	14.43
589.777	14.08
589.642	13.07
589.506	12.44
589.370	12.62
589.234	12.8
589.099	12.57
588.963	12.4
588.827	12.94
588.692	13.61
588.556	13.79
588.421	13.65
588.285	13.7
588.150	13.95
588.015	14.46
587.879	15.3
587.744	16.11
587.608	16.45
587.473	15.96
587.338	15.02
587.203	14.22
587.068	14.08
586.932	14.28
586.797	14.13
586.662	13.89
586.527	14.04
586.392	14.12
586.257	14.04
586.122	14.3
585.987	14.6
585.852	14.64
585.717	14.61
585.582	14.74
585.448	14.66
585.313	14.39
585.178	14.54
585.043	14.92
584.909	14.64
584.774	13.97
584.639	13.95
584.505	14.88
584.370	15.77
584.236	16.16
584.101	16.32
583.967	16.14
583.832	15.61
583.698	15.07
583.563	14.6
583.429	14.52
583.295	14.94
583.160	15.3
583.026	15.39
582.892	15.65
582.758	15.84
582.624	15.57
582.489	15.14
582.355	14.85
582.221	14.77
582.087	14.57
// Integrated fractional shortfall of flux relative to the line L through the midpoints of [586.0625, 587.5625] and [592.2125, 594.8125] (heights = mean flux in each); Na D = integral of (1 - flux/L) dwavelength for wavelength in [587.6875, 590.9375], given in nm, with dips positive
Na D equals 0.151 nm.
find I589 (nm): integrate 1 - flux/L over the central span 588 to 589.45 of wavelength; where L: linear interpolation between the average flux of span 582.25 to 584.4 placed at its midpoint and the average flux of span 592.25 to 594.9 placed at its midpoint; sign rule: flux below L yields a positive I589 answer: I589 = 0.16 nm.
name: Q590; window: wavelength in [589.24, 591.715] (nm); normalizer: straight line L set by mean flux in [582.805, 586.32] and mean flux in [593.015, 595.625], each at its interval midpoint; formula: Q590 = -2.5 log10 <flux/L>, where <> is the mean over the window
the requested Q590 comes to 0.05 mag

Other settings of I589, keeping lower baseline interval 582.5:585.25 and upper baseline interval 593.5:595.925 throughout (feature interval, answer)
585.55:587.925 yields 0.044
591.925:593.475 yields -0.028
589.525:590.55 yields 0.063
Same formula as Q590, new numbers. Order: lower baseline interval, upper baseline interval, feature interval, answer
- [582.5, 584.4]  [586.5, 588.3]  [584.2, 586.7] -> 0.04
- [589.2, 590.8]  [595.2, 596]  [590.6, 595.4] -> -0.04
